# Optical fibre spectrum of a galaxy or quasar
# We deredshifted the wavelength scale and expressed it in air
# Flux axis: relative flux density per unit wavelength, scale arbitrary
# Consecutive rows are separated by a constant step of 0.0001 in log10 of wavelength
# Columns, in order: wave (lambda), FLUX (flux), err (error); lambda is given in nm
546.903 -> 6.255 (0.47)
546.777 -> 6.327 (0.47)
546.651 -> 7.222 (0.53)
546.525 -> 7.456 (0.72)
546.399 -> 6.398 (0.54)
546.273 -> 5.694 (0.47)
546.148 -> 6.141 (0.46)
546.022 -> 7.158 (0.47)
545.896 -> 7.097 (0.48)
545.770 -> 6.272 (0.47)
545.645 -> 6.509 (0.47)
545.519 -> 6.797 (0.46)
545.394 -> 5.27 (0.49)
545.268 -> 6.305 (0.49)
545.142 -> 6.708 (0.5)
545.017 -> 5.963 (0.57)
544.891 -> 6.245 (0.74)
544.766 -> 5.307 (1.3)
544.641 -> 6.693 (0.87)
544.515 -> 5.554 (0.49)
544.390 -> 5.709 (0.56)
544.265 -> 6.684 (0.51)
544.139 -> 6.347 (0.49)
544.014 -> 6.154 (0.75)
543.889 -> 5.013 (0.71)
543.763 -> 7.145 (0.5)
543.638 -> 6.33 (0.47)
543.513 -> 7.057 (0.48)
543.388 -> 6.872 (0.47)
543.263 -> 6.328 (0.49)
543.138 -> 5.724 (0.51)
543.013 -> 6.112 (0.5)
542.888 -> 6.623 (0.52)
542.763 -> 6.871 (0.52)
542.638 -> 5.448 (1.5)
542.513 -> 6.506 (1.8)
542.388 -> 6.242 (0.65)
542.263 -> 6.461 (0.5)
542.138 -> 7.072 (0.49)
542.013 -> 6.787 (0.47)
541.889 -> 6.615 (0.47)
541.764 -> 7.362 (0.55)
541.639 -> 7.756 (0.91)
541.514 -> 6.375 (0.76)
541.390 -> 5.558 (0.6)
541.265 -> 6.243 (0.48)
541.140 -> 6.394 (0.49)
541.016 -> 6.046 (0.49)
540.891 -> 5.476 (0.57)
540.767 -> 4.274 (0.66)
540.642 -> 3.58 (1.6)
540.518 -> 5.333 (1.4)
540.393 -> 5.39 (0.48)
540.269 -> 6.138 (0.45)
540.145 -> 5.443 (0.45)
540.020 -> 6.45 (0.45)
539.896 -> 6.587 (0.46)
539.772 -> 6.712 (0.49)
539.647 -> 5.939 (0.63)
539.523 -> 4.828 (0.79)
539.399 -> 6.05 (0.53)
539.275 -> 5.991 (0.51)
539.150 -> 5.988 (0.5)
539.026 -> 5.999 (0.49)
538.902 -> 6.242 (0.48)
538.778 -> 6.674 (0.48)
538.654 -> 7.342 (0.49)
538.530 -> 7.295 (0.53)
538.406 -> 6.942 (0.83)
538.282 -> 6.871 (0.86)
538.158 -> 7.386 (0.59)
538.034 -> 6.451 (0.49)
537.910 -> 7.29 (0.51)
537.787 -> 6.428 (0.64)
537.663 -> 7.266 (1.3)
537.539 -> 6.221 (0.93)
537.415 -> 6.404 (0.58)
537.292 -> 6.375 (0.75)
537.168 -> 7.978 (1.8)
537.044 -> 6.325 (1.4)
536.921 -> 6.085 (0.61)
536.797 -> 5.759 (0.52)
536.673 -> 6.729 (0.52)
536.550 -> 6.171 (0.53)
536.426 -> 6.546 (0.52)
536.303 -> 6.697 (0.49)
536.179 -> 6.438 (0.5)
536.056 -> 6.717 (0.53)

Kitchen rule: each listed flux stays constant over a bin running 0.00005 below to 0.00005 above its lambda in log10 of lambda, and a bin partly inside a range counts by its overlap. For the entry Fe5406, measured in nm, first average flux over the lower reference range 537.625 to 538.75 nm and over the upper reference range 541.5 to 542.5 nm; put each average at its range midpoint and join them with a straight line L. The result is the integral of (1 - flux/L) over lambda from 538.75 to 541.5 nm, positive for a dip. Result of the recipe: 0.45 nm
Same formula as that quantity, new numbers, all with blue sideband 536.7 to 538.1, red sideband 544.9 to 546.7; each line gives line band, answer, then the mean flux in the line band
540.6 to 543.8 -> 0.12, 6.29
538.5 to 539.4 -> 0.02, 6.44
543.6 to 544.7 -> 0.06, 6.17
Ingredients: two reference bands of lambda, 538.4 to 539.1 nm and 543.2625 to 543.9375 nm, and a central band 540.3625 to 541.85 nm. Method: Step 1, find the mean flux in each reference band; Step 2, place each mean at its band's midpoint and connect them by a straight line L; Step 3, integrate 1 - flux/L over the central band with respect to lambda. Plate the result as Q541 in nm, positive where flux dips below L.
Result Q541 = 0.174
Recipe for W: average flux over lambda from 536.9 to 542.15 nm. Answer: 6.32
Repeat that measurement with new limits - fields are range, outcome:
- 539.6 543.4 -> 6.14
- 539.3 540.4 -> 5.98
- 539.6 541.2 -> 5.67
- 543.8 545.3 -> 6.07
